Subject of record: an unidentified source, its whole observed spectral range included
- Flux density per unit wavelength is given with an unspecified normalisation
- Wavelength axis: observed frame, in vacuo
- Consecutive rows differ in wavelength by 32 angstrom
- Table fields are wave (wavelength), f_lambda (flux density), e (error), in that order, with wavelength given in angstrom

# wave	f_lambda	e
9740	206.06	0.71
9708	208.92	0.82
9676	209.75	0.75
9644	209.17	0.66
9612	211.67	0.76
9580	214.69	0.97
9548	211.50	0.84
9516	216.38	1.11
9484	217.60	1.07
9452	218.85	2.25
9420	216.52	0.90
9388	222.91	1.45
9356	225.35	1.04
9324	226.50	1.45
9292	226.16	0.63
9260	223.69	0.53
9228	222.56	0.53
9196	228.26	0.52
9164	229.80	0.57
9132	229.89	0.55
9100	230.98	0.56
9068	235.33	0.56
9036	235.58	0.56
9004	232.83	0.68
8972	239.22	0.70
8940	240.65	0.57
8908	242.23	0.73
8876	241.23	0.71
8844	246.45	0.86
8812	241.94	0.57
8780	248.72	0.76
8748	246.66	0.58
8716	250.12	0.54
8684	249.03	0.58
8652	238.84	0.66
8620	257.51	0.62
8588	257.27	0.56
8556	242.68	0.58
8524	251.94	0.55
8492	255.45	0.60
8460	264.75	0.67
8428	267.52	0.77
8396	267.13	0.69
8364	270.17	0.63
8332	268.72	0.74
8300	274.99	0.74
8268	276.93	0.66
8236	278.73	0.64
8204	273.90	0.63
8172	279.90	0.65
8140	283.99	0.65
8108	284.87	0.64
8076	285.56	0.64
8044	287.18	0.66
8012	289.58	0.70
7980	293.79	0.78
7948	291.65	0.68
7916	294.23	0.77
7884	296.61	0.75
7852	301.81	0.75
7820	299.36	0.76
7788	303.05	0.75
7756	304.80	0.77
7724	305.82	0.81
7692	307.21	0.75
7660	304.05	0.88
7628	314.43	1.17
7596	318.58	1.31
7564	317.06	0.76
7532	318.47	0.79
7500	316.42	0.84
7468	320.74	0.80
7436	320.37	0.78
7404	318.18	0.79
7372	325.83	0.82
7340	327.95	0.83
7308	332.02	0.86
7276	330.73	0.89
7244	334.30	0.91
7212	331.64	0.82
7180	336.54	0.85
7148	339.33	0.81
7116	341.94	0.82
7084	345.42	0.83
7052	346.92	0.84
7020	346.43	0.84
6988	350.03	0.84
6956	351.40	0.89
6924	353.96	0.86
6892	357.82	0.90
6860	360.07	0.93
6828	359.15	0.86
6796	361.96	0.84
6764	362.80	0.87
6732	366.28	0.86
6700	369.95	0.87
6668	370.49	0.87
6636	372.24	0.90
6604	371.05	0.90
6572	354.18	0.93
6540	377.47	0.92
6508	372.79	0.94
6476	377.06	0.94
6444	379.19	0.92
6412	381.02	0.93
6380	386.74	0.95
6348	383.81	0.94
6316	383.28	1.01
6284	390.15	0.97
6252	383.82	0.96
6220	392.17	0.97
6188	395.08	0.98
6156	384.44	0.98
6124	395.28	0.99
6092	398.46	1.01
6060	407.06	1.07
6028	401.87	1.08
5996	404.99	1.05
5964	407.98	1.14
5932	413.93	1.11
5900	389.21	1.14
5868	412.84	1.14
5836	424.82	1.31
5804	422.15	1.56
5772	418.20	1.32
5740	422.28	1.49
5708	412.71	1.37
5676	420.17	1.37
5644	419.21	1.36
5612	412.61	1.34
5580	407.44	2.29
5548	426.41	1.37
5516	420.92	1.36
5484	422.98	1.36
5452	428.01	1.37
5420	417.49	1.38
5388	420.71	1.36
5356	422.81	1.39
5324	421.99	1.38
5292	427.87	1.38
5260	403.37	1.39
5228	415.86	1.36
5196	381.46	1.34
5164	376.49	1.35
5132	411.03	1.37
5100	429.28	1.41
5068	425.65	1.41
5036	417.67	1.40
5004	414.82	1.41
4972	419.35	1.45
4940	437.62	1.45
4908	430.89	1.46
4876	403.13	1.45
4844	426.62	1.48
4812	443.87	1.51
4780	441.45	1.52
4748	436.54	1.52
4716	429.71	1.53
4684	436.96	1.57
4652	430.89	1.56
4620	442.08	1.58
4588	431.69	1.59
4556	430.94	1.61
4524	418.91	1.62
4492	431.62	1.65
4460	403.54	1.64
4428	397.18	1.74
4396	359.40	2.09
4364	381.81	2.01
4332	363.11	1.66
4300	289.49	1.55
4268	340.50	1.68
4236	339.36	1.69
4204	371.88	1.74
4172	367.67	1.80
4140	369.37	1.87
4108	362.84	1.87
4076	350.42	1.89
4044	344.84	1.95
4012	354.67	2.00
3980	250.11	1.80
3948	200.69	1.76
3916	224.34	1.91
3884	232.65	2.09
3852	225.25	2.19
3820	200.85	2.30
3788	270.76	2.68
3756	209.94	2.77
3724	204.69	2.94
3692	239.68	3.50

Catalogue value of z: 0.000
